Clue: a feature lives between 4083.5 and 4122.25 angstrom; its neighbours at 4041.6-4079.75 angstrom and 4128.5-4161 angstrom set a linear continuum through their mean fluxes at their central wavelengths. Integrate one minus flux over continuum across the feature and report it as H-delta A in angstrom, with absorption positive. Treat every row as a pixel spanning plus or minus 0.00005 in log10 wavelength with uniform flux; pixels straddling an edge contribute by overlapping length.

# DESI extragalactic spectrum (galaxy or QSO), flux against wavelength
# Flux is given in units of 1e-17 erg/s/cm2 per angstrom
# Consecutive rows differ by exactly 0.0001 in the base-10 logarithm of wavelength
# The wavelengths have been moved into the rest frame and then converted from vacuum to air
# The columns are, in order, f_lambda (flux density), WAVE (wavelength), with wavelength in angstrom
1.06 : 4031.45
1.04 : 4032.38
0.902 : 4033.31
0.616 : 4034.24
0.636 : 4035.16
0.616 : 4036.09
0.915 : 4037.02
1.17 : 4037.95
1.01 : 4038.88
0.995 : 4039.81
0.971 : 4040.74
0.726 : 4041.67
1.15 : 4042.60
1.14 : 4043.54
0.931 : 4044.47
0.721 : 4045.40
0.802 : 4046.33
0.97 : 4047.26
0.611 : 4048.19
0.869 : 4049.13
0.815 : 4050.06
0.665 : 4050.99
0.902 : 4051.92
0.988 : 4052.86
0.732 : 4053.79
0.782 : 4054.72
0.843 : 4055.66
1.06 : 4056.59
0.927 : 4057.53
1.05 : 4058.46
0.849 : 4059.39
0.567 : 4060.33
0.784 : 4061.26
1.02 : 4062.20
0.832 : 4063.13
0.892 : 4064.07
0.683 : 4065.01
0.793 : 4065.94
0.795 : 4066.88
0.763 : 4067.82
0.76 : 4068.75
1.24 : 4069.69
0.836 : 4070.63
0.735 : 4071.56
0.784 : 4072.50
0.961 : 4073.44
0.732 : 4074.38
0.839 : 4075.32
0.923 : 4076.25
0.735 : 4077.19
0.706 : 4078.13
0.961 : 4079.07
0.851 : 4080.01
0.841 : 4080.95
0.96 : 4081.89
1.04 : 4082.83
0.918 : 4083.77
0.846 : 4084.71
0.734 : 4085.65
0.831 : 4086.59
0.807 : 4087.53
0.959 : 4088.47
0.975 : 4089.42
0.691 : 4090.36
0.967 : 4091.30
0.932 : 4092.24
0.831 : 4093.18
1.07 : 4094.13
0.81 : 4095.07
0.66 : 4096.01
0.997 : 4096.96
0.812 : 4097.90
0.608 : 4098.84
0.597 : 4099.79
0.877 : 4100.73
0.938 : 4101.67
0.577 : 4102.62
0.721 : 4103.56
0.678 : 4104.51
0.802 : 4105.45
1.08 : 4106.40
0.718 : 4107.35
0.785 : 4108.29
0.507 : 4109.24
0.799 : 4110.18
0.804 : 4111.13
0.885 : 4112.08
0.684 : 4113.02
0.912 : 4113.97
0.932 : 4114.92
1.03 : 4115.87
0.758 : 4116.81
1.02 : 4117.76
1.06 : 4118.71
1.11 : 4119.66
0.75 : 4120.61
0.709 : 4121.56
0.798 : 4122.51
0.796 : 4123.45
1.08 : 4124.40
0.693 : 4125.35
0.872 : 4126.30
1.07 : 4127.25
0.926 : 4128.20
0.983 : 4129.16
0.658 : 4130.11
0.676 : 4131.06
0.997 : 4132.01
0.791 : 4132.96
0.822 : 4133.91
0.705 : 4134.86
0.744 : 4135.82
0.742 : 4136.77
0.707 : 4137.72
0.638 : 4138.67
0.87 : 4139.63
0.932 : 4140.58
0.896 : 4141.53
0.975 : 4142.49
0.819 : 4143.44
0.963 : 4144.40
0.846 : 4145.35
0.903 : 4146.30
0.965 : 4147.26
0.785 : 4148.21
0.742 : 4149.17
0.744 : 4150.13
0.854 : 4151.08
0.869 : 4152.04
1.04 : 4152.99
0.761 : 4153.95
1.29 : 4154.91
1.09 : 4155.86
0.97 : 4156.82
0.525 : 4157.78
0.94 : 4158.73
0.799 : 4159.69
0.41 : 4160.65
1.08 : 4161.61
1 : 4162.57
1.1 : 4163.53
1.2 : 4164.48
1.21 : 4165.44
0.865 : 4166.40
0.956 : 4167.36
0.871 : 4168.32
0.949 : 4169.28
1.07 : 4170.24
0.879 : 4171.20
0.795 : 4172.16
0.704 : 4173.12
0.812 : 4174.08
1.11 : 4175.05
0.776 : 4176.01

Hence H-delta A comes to 0.6 angstrom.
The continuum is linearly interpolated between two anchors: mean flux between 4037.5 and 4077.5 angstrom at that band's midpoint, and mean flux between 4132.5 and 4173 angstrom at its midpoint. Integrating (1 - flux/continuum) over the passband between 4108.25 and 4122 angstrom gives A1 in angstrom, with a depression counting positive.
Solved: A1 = 0.39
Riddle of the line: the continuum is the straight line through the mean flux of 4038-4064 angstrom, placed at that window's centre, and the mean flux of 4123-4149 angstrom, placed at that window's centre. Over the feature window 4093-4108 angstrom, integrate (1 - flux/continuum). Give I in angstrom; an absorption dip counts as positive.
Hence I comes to 1.1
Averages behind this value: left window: 0.883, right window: 0.845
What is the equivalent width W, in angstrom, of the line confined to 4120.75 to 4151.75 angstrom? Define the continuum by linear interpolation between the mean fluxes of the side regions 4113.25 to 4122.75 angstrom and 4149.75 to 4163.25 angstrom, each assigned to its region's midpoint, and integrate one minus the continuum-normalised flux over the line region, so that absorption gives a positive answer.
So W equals 2.2 angstrom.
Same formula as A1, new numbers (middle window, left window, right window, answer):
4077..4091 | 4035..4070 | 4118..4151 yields 0.0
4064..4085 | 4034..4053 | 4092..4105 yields -0.7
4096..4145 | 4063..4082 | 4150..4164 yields 2.6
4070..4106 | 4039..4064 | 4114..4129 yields 2.4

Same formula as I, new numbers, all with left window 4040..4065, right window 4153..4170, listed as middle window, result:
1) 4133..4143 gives 1.4 angstrom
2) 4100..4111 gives 1.7 angstrom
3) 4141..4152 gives 0.8 angstrom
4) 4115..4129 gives 0.2 angstrom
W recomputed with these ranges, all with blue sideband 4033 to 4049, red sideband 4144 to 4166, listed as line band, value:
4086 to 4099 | 0.5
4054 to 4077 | 0.9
